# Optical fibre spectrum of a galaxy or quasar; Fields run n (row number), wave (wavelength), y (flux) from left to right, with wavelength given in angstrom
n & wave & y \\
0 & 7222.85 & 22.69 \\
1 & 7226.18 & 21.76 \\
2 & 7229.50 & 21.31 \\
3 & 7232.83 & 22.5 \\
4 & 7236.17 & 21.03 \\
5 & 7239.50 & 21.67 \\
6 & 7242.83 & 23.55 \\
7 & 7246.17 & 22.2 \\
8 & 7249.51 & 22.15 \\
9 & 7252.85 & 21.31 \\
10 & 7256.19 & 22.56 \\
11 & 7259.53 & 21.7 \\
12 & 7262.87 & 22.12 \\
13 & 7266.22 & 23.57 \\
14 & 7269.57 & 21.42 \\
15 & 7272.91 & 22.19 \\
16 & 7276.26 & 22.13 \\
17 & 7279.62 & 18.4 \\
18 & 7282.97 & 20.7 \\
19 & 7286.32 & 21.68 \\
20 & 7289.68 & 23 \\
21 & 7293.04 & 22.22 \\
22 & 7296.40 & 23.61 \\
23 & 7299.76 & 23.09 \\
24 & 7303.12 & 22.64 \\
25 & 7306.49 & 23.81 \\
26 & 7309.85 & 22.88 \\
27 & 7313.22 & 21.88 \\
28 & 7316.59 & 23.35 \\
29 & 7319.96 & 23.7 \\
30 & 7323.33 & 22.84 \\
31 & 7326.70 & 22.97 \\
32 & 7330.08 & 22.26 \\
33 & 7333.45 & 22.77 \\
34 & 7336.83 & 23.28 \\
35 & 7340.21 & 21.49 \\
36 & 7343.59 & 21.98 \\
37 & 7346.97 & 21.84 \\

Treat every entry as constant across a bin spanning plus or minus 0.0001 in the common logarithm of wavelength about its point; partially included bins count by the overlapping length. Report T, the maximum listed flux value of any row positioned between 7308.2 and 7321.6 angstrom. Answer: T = 23.7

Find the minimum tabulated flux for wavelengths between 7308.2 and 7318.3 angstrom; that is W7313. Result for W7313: 21.88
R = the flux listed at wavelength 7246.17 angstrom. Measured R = 22.2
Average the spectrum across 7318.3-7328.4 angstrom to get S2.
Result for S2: 23.2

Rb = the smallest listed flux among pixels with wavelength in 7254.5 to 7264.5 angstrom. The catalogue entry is 21.7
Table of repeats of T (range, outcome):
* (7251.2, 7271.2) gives 23.57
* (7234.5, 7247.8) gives 23.55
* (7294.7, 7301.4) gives 23.61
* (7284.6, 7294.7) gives 23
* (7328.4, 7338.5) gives 23.28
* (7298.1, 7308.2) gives 23.81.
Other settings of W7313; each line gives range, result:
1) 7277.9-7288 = 18.4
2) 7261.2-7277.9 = 21.42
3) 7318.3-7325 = 22.84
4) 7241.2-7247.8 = 22.2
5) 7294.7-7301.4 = 23.09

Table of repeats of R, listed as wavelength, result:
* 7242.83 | 23.55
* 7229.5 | 21.31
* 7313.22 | 21.88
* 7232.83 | 22.5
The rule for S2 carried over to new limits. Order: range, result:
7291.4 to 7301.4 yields 23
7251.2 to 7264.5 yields 21.9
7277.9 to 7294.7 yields 21.2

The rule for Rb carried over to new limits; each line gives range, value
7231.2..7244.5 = 21.03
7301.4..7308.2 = 22.64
